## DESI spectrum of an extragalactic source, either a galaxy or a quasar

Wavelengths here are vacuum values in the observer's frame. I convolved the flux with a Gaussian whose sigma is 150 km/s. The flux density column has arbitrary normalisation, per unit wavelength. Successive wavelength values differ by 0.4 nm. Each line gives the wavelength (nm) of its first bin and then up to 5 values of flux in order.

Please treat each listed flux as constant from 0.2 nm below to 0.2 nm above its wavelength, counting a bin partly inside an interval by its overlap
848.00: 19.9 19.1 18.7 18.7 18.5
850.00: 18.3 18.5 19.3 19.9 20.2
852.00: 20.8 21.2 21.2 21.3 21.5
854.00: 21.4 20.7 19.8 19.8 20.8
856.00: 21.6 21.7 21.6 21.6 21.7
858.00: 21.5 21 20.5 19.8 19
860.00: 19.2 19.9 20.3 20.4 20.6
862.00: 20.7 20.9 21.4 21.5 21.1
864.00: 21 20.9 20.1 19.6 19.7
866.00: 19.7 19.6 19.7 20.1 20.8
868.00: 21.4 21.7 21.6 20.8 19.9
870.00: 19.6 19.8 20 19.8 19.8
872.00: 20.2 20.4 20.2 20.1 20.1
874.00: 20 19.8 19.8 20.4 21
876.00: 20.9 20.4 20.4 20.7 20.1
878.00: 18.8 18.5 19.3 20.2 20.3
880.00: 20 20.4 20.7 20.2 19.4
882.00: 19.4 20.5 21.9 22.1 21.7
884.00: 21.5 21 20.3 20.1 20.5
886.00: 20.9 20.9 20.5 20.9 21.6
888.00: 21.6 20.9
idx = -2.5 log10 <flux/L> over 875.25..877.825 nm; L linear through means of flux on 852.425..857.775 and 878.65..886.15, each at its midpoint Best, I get 0.01 mag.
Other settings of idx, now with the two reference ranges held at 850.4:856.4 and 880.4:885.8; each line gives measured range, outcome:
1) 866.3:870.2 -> 0.007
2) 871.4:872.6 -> 0.029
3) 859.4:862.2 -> 0.034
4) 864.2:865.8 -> 0.031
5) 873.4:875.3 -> 0.037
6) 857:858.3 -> -0.047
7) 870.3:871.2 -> 0.042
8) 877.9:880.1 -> 0.063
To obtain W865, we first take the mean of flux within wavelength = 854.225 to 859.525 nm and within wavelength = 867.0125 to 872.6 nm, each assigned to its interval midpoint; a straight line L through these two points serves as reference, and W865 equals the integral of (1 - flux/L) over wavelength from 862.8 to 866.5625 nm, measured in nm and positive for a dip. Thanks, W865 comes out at 0.03 nm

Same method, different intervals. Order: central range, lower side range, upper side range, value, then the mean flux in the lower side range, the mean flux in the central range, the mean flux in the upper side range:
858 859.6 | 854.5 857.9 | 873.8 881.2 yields 0.04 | 21.1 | 20.4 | 20.1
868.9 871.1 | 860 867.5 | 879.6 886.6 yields 0.04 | 20.4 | 20.1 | 20.7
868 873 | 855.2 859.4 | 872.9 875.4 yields -0.02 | 21.1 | 20.4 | 20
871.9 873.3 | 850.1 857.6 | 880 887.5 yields 0.03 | 20.7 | 20.2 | 20.7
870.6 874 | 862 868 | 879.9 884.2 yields 0.08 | 20.5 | 20.1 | 20.7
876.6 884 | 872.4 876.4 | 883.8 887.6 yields 0.09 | 20.3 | 20.3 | 20.8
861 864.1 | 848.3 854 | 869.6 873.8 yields -0.16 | 19.9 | 20.9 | 20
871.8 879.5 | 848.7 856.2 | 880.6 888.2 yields 0.21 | 20.1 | 20.1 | 20.8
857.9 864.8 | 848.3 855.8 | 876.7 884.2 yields -0.15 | 20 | 20.5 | 20.3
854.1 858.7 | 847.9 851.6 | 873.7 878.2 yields -0.41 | 19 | 21.1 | 20.2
